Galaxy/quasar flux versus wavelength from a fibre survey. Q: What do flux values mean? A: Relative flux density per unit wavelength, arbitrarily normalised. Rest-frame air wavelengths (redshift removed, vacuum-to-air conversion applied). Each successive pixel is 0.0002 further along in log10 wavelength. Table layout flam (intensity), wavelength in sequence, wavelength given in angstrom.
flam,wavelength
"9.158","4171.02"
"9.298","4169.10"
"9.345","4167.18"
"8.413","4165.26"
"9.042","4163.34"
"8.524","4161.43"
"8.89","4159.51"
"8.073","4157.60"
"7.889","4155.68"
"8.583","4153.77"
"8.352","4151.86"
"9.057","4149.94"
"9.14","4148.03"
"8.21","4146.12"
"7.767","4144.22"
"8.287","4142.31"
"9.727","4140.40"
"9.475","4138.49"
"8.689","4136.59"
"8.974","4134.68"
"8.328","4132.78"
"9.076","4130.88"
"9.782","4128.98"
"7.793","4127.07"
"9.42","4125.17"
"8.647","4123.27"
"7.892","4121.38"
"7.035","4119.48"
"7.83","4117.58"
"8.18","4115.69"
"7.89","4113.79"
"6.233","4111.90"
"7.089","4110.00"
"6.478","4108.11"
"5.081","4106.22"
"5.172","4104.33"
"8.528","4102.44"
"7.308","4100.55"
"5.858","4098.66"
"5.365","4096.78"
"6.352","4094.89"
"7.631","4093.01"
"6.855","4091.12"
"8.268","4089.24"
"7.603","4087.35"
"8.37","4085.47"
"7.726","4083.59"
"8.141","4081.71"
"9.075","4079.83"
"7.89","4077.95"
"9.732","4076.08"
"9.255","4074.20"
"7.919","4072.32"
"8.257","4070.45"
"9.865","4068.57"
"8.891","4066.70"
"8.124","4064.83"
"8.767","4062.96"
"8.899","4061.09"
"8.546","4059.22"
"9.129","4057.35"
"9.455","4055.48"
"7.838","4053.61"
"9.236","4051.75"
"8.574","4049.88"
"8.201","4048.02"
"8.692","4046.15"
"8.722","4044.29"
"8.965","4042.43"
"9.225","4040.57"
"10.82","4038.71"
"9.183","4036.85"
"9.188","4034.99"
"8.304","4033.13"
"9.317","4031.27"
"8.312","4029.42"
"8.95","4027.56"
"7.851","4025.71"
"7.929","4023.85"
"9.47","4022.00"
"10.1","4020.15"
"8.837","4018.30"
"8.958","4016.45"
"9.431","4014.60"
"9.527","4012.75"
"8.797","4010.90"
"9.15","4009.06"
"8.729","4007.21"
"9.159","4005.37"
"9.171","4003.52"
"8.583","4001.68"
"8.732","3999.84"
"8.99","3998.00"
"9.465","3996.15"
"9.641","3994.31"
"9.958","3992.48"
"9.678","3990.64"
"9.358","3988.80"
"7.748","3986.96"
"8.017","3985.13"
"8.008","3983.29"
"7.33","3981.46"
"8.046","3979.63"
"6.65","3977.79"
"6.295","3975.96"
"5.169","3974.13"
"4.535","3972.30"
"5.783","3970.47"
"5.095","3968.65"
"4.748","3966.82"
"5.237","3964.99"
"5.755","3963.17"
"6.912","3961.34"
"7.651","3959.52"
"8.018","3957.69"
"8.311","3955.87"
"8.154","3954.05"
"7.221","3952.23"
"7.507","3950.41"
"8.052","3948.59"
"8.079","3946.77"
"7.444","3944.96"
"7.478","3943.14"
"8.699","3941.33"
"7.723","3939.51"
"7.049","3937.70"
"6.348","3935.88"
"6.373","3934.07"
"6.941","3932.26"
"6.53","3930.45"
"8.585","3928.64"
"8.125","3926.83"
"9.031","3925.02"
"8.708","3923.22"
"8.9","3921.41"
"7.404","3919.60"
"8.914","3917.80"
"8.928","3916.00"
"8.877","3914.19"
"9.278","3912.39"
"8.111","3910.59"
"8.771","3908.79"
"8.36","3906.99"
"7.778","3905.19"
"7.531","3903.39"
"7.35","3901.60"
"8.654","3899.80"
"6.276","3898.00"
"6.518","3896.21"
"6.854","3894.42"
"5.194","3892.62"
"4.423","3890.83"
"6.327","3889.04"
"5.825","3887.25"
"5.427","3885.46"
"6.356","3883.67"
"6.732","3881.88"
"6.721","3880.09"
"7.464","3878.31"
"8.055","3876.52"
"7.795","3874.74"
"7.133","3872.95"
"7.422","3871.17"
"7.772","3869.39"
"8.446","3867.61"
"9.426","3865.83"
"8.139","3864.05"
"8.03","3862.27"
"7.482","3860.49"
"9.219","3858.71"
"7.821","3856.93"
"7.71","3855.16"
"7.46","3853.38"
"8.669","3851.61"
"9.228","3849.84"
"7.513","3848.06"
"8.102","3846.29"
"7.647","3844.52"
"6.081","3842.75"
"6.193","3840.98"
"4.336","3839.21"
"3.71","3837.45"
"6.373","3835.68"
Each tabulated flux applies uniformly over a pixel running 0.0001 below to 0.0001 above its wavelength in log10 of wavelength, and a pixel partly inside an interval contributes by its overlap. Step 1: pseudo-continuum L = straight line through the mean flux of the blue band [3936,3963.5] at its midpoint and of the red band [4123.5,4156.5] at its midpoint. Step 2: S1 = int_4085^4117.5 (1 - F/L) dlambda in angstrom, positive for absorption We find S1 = 5.9 angstrom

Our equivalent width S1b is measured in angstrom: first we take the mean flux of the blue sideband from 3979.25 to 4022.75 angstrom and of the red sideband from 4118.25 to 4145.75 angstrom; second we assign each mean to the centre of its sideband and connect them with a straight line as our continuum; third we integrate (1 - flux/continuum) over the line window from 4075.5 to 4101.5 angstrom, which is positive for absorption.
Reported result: 3.5 angstrom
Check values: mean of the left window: 8.96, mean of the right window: 8.62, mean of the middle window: 7.55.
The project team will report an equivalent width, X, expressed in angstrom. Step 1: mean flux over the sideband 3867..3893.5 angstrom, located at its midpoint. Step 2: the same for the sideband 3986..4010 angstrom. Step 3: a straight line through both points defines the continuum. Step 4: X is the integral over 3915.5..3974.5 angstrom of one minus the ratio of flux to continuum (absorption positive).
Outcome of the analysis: 5.3 angstrom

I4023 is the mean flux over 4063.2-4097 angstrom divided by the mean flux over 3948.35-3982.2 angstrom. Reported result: 1.2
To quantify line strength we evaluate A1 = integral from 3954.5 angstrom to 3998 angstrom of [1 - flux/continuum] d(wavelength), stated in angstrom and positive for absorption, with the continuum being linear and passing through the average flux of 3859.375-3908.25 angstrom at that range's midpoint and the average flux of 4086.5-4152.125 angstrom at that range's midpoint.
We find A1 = 0.6 angstrom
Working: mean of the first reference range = 7.19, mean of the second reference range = 7.81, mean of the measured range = 7.33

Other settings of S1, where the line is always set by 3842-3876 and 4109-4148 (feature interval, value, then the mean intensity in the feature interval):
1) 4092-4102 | 2.03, 6.61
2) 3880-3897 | 4.25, 6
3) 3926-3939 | 1.48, 7.15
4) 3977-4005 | -1.72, 8.64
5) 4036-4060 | -2.18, 8.97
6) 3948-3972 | 4.07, 6.73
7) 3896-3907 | 0.73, 7.49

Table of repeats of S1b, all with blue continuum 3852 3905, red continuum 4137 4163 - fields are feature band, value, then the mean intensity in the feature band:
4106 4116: 1.9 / 6.86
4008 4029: -2.7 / 8.98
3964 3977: 4.1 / 5.29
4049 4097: -0.6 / 8.34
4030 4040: -1.6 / 9.32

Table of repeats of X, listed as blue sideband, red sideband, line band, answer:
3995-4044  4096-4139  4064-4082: -1.0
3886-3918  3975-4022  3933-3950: 1.0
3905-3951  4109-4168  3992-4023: -3.9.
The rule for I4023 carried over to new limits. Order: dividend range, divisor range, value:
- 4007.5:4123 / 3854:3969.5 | 1.11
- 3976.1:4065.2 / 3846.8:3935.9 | 1.15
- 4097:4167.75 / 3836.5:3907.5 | 1.13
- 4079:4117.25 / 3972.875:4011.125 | 0.86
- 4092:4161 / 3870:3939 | 1.07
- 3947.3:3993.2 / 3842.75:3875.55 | 0.90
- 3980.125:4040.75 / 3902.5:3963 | 1.13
